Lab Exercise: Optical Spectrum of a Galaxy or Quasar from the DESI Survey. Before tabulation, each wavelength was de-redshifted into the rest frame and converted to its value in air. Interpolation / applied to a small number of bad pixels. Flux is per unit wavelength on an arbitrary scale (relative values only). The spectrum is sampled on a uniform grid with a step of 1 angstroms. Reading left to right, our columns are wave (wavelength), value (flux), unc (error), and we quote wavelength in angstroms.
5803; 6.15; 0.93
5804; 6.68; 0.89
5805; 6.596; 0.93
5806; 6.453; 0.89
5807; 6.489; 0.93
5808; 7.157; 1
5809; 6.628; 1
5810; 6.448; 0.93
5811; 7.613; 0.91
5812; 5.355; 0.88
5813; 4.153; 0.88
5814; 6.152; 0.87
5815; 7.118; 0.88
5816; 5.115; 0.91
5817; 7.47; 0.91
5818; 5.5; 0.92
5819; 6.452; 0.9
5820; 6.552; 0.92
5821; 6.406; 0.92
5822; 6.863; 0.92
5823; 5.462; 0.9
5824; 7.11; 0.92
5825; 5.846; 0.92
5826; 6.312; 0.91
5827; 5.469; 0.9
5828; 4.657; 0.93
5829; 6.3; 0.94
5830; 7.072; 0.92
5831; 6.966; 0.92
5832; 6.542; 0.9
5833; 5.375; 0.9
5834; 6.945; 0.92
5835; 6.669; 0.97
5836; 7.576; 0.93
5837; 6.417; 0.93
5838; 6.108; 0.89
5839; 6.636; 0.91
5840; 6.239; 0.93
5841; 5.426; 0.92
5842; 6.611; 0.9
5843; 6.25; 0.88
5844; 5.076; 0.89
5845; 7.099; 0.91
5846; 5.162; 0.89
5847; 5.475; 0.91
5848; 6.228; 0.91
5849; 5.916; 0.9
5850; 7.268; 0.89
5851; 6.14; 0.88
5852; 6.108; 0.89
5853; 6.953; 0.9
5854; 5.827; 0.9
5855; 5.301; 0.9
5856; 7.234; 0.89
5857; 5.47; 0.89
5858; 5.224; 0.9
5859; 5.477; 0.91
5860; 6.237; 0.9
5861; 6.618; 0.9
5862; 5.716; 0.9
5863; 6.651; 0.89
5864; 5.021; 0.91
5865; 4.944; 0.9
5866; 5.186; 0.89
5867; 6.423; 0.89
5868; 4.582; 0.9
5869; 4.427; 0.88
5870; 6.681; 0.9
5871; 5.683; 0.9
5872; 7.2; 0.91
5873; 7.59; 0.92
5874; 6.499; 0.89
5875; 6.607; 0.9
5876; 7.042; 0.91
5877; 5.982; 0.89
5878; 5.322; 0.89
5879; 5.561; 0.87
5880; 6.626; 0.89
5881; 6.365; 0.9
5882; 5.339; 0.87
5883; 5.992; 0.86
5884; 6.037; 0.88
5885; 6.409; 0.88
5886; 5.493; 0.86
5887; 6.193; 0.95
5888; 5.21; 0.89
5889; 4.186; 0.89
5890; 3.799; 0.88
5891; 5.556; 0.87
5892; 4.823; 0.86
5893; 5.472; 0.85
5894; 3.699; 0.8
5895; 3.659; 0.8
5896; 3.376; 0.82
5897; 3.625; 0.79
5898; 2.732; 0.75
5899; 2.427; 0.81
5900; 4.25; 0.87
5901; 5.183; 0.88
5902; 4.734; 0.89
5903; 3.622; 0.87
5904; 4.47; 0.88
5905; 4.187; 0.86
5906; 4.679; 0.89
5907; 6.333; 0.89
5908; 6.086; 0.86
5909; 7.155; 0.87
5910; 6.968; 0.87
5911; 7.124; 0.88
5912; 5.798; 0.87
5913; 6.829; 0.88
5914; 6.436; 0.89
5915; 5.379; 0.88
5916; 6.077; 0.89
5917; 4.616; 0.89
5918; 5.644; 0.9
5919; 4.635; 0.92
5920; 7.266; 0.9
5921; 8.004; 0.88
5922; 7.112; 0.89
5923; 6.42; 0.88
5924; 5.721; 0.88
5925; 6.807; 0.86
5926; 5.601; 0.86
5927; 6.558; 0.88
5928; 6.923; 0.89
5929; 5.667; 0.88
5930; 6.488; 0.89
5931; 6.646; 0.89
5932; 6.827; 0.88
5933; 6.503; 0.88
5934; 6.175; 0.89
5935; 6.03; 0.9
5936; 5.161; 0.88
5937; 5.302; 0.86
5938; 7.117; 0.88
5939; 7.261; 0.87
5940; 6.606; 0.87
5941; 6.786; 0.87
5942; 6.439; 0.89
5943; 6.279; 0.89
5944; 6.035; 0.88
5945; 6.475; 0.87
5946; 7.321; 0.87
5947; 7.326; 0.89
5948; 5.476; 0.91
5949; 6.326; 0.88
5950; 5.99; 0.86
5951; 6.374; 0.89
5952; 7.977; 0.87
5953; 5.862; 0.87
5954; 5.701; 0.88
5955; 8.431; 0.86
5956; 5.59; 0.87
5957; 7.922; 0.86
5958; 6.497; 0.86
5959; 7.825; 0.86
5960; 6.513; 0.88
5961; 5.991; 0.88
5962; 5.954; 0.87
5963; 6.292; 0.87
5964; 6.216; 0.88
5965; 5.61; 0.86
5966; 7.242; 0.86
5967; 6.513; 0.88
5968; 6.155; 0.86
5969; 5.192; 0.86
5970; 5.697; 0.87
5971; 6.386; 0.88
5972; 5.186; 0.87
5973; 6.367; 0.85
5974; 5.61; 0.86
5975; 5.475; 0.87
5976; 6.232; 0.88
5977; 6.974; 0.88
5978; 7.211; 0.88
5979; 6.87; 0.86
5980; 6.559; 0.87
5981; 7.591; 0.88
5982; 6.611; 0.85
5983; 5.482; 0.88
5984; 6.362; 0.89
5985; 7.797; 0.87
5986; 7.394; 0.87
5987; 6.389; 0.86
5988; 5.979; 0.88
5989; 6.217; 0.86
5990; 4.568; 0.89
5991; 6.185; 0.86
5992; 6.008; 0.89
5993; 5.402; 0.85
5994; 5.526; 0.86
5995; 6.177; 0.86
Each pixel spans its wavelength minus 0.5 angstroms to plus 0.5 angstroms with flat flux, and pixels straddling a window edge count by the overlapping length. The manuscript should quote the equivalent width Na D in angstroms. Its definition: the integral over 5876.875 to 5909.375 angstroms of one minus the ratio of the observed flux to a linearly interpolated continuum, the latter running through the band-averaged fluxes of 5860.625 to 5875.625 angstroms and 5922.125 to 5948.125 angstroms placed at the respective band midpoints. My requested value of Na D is 6.21 angstroms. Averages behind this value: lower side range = 5.99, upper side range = 6.41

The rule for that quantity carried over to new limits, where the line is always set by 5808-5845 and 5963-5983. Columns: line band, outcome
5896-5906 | 3.7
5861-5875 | 0.7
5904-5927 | 0.6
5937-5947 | -0.6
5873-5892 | 1.4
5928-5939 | 0.0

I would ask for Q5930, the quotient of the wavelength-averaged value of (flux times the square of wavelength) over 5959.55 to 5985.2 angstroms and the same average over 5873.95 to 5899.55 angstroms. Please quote 1.3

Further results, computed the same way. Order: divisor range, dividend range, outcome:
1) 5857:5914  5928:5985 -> 1.21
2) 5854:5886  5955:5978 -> 1.09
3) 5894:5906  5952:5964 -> 1.75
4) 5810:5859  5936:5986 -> 1.09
